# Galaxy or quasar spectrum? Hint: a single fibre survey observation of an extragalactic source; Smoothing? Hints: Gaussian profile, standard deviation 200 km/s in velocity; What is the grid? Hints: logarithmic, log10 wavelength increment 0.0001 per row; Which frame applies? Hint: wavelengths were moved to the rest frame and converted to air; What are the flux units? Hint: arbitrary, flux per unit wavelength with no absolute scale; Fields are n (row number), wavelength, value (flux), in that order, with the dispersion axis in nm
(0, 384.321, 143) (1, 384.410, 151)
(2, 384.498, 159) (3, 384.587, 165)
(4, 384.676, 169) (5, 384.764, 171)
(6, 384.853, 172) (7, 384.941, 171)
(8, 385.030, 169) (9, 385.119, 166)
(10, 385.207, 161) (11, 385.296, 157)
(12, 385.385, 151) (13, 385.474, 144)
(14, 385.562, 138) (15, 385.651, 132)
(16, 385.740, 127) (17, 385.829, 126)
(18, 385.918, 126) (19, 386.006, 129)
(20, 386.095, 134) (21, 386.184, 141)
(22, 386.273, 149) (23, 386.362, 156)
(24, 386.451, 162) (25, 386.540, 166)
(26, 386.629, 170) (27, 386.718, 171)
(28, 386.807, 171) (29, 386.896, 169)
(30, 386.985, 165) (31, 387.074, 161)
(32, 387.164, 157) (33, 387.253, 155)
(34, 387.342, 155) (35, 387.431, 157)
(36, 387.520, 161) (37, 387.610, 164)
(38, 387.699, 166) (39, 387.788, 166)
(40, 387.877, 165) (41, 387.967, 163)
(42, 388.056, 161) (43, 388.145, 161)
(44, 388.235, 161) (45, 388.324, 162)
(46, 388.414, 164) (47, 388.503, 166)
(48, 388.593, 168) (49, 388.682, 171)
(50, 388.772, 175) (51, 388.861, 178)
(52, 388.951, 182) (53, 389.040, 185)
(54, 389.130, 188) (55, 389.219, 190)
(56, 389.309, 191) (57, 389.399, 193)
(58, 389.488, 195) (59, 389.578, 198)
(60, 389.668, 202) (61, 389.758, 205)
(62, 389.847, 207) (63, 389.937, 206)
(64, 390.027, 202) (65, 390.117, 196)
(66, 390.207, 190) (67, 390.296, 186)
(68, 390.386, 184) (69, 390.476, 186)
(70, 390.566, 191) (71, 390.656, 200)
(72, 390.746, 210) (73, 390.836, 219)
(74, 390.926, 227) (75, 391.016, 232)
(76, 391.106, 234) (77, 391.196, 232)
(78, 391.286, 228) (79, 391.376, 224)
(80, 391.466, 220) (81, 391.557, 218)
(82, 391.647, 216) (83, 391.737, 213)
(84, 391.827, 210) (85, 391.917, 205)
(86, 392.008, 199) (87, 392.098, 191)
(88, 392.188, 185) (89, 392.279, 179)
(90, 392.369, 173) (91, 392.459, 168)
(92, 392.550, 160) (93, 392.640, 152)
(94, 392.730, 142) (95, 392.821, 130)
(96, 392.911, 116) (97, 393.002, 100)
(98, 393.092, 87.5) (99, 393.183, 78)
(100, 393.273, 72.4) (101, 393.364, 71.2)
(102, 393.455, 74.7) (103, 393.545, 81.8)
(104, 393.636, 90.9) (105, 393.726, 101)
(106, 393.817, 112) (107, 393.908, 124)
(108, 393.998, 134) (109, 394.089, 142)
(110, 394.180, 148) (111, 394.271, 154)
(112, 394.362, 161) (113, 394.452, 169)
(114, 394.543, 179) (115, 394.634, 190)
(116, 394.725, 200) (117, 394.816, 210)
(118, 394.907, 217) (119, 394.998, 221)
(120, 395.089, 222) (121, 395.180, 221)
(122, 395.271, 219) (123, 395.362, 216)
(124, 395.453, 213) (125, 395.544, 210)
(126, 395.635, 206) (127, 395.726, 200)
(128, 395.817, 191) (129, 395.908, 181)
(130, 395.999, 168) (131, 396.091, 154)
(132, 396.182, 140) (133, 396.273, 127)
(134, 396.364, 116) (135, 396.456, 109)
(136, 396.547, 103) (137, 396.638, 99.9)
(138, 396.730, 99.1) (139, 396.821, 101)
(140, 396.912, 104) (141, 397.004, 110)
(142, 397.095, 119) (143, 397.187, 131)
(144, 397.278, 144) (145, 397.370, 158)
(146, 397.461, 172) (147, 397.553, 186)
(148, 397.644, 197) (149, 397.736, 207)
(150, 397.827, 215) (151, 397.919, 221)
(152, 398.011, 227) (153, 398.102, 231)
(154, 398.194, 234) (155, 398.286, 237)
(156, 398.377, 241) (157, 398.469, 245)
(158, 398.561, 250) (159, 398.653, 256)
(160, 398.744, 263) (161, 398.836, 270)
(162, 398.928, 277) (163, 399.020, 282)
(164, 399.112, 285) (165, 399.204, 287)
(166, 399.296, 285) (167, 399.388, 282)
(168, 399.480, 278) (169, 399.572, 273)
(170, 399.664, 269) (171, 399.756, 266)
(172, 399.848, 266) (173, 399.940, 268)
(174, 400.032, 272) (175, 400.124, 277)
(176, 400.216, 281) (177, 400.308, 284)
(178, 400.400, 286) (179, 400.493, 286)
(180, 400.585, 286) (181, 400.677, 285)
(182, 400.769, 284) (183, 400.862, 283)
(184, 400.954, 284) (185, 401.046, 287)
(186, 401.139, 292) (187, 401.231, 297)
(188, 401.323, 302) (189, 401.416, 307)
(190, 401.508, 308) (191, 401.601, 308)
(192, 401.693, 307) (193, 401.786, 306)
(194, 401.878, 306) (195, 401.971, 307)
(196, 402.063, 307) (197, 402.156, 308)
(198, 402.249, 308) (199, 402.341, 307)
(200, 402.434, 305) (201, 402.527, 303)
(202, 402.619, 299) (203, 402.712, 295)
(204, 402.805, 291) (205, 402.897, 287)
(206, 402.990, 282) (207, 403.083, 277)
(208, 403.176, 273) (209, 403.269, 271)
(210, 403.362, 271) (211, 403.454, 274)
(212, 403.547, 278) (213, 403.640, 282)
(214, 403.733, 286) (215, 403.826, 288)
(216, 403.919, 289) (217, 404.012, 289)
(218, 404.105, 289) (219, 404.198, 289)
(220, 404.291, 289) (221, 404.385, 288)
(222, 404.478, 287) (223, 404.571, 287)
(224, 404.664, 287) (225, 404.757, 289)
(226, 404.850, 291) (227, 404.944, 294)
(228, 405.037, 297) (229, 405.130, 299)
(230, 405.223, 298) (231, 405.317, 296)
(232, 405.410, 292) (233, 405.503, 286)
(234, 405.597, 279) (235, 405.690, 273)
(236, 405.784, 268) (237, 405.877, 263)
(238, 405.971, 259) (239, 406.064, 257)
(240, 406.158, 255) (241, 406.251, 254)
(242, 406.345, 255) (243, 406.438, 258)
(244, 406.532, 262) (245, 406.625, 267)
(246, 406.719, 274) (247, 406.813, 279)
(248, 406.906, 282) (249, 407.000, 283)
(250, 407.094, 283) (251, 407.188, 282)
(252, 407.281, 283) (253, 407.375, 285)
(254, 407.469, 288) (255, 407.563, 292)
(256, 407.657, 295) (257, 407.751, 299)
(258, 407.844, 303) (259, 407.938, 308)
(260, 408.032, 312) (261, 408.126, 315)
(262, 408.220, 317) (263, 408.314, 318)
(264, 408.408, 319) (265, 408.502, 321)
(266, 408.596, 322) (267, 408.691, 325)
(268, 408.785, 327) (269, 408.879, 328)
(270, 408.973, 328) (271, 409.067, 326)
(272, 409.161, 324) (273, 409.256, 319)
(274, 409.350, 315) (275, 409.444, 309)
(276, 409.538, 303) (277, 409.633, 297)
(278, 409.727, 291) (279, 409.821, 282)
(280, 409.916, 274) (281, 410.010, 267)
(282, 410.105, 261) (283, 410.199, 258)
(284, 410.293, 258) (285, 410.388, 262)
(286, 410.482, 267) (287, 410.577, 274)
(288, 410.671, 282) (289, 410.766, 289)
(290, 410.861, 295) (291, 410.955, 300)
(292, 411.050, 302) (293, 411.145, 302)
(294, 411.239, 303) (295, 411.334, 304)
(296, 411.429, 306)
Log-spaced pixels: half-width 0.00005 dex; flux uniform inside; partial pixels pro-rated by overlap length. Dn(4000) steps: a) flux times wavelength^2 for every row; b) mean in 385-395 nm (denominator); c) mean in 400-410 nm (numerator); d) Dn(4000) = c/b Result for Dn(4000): 1.9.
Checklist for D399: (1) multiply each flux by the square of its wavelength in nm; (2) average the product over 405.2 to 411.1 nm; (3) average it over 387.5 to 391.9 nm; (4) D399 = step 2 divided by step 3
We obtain 1.65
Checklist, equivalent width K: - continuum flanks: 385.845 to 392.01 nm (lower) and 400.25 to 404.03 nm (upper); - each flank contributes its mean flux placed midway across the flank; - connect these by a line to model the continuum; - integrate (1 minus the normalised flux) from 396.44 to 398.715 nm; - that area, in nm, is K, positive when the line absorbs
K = 0.70 nm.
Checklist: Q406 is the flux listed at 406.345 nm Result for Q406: 255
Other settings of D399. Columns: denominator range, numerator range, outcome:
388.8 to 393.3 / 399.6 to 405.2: 1.65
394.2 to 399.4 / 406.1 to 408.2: 1.53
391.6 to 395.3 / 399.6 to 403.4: 1.93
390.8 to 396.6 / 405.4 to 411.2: 1.85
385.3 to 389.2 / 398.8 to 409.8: 1.99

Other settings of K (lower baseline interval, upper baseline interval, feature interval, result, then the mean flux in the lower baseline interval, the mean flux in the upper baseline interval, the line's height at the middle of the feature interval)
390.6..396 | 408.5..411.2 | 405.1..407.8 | -0.06 nm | 174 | 296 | 271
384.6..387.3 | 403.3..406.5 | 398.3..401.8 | -0.45 nm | 155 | 280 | 248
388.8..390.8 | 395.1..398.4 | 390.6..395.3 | 0.36 nm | 194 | 173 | 184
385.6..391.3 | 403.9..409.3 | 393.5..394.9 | 0.43 nm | 176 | 292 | 213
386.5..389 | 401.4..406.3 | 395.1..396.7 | 0.40 nm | 165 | 288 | 228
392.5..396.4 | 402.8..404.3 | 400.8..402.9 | -0.34 nm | 154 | 282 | 258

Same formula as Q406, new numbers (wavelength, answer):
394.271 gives 154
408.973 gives 328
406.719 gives 274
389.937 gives 206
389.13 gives 188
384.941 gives 171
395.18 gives 221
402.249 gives 308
